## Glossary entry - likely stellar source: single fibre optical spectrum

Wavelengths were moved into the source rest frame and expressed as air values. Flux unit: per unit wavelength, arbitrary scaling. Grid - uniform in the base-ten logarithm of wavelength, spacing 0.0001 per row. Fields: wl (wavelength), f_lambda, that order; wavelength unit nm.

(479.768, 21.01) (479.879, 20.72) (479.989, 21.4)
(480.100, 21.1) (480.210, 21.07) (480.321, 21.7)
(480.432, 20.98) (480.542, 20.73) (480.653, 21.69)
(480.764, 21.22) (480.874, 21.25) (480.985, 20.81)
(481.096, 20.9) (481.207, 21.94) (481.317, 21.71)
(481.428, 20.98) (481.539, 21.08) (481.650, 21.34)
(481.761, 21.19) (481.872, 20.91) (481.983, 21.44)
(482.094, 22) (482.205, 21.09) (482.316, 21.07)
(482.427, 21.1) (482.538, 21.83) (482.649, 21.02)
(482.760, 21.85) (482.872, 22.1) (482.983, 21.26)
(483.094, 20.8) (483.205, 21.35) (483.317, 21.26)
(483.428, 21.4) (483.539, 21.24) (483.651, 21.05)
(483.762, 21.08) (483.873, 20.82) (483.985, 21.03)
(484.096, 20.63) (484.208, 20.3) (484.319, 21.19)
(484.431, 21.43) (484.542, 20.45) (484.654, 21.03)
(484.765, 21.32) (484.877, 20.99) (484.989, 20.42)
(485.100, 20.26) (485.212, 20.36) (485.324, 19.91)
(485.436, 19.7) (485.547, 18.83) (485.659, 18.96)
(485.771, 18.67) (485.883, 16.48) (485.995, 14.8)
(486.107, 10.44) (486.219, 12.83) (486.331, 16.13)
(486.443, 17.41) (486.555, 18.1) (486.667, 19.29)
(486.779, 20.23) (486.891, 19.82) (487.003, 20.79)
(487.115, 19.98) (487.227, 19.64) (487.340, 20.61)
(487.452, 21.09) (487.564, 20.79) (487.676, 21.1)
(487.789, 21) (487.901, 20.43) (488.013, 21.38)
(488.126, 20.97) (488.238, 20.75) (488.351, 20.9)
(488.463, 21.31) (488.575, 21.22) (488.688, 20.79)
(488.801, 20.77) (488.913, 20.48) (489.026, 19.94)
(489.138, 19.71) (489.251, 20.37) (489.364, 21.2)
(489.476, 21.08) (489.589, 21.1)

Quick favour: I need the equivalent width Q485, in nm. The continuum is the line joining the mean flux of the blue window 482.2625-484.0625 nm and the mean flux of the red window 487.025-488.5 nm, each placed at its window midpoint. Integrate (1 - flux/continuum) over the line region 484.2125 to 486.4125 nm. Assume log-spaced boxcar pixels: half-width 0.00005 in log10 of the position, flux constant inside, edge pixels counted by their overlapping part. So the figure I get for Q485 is 0.25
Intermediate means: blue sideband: 21.3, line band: 18.7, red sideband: 20.8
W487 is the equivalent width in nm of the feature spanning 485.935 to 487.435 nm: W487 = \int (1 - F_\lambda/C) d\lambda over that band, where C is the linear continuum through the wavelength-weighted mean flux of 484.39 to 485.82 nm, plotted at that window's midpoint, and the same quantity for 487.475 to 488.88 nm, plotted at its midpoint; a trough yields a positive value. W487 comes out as 0.20 nm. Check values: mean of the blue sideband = 20.2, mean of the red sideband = 21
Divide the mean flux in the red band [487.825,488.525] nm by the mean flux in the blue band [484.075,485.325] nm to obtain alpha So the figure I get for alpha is 1.0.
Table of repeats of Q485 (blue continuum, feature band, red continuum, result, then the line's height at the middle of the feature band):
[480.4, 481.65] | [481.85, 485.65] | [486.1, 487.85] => -0.141 nm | 20.2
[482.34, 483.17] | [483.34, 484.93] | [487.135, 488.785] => 0.019 nm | 21.3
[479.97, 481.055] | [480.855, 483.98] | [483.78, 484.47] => -0.038 nm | 21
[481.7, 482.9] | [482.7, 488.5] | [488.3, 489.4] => 0.306 nm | 21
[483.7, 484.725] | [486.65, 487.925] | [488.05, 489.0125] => 0.027 nm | 20.9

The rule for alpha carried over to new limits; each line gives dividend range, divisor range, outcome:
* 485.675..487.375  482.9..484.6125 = 0.84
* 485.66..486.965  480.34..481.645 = 0.80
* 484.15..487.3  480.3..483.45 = 0.89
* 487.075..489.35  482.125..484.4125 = 0.98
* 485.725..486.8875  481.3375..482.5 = 0.78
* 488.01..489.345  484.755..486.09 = 1.10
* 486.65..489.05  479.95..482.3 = 0.97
